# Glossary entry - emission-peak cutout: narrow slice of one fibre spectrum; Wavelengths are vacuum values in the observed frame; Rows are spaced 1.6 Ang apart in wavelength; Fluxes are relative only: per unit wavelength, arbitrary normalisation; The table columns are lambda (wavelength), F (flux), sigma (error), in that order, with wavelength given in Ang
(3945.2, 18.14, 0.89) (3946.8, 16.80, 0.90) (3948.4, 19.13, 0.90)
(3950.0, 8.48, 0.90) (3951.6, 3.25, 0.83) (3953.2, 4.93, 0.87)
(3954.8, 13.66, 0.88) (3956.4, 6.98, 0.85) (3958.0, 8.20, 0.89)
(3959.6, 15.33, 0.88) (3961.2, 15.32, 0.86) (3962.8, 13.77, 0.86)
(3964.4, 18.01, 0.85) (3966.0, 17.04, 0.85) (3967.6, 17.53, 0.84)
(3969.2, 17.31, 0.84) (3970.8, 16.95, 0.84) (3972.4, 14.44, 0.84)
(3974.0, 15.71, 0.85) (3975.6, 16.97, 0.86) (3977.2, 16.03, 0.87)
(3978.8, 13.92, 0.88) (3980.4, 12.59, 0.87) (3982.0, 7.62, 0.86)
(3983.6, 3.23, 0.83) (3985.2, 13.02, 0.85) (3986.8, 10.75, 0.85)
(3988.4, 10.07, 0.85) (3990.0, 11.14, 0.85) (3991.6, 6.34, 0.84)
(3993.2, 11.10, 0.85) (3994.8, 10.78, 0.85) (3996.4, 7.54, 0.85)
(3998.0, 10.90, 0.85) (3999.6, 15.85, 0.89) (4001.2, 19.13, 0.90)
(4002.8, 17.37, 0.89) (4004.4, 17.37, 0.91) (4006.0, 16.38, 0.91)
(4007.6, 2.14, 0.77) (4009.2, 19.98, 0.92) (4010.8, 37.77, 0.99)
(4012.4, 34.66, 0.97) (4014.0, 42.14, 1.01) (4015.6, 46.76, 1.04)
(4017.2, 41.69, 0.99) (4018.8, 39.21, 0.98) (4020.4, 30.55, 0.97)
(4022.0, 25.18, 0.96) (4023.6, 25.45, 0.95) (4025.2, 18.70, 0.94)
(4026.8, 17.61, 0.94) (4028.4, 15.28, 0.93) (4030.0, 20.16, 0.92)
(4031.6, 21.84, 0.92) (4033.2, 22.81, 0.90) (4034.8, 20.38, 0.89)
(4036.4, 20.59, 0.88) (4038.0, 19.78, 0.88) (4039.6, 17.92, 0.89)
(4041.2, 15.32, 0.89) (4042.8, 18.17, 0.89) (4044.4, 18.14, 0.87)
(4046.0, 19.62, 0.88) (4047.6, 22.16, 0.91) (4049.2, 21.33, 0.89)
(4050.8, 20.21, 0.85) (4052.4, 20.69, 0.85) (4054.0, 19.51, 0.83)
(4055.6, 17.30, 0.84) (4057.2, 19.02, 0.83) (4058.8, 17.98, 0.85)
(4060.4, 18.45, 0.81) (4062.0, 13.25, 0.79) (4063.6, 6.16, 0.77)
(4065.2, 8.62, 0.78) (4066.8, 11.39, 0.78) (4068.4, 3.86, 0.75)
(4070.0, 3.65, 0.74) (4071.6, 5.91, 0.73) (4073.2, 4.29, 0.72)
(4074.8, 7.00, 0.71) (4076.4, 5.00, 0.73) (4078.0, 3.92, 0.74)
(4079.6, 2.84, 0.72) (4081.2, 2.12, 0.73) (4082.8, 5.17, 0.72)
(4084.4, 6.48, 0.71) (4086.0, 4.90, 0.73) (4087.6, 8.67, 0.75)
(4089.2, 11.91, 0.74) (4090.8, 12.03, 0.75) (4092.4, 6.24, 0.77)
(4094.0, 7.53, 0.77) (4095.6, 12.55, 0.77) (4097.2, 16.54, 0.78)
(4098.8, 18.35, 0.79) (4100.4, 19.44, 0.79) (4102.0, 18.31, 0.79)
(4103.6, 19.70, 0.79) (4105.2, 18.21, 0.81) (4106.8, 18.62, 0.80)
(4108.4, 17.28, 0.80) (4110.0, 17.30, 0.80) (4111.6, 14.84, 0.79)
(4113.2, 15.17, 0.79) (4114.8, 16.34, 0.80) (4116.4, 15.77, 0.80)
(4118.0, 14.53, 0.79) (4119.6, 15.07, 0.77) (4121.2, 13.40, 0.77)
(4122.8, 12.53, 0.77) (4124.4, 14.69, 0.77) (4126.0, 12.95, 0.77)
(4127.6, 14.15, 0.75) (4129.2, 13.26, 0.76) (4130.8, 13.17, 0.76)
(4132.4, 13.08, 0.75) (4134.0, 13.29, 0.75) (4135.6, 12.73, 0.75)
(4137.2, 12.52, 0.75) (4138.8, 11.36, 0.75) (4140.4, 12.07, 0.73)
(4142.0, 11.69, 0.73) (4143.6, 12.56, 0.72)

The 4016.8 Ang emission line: Ly-alpha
